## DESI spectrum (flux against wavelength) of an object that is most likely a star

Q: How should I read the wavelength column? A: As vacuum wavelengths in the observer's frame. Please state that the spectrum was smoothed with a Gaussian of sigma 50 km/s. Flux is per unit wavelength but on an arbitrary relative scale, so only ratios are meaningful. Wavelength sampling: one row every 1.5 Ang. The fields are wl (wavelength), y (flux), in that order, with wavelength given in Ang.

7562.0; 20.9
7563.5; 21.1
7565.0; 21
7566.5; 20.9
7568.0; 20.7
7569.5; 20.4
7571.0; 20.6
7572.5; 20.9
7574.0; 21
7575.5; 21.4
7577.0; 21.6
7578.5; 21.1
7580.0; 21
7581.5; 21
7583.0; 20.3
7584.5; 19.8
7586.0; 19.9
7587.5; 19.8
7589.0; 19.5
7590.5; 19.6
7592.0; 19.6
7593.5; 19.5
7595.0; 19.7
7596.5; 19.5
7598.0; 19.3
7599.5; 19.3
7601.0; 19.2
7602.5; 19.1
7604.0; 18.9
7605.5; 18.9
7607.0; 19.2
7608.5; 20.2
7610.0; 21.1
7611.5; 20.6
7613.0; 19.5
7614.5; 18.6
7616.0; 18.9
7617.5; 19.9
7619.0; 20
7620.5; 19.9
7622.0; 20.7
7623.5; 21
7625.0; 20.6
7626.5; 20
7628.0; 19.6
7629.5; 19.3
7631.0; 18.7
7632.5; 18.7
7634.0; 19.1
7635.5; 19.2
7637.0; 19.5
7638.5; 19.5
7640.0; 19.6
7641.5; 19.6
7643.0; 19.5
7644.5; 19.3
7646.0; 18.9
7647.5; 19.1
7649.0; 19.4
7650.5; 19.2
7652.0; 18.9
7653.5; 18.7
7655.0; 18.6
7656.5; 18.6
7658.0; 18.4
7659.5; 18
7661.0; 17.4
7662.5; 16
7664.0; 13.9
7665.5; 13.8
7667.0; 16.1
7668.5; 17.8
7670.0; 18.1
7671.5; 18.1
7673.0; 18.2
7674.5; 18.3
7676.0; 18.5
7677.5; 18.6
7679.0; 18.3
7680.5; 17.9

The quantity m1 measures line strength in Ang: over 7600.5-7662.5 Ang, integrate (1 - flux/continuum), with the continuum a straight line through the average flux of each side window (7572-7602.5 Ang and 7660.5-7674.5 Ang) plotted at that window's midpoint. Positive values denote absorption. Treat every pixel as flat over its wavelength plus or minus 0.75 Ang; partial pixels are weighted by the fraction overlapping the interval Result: -3.74 Ang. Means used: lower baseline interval 20.1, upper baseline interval 16.7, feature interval 19.3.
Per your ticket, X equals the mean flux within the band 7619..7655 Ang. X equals 19.5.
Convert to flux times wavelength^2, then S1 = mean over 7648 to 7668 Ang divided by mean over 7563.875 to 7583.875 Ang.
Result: 0.85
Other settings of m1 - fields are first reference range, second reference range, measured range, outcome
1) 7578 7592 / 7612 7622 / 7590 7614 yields 0.36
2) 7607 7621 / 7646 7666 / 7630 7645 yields -0.48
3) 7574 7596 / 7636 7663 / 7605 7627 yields -0.42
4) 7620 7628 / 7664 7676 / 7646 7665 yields 0.15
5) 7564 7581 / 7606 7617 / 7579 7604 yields 0.76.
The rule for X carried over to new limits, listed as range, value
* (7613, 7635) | 19.6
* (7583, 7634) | 19.6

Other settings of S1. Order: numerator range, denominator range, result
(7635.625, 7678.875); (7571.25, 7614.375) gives 0.93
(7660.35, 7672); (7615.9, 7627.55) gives 0.82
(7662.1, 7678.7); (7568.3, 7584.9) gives 0.84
